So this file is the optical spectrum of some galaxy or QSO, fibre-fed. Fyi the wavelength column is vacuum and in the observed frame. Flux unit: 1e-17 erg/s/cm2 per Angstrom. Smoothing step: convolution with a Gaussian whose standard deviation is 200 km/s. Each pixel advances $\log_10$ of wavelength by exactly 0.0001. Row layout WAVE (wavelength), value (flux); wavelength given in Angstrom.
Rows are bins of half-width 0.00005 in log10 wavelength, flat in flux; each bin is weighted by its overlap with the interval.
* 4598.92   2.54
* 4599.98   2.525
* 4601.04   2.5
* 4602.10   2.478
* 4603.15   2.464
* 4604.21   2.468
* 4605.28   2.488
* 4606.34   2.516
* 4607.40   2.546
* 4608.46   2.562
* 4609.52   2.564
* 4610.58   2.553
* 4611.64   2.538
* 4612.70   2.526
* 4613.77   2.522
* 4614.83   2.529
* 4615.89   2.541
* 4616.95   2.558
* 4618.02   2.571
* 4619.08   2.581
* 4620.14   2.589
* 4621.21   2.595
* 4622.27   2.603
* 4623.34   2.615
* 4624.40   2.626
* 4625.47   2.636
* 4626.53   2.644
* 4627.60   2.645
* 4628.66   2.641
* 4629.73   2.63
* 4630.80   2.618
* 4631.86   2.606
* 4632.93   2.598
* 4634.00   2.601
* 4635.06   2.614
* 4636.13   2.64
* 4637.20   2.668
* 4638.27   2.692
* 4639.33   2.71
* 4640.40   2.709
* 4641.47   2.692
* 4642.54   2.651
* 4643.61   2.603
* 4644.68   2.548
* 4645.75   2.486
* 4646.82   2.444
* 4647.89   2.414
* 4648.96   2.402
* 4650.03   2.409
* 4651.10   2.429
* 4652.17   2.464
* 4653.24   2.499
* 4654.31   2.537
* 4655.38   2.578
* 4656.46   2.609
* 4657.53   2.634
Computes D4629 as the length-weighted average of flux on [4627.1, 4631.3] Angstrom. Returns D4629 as 2.63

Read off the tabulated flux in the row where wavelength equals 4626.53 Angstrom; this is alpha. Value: 2.644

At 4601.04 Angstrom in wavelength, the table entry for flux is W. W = 2.5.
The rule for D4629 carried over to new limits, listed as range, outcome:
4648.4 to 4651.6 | 2.41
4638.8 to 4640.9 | 2.71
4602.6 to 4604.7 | 2.48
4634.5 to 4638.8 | 2.66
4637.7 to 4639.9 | 2.71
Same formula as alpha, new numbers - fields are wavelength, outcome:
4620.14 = 2.589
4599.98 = 2.525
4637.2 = 2.668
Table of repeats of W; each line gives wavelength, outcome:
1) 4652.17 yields 2.464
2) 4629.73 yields 2.63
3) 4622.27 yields 2.603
